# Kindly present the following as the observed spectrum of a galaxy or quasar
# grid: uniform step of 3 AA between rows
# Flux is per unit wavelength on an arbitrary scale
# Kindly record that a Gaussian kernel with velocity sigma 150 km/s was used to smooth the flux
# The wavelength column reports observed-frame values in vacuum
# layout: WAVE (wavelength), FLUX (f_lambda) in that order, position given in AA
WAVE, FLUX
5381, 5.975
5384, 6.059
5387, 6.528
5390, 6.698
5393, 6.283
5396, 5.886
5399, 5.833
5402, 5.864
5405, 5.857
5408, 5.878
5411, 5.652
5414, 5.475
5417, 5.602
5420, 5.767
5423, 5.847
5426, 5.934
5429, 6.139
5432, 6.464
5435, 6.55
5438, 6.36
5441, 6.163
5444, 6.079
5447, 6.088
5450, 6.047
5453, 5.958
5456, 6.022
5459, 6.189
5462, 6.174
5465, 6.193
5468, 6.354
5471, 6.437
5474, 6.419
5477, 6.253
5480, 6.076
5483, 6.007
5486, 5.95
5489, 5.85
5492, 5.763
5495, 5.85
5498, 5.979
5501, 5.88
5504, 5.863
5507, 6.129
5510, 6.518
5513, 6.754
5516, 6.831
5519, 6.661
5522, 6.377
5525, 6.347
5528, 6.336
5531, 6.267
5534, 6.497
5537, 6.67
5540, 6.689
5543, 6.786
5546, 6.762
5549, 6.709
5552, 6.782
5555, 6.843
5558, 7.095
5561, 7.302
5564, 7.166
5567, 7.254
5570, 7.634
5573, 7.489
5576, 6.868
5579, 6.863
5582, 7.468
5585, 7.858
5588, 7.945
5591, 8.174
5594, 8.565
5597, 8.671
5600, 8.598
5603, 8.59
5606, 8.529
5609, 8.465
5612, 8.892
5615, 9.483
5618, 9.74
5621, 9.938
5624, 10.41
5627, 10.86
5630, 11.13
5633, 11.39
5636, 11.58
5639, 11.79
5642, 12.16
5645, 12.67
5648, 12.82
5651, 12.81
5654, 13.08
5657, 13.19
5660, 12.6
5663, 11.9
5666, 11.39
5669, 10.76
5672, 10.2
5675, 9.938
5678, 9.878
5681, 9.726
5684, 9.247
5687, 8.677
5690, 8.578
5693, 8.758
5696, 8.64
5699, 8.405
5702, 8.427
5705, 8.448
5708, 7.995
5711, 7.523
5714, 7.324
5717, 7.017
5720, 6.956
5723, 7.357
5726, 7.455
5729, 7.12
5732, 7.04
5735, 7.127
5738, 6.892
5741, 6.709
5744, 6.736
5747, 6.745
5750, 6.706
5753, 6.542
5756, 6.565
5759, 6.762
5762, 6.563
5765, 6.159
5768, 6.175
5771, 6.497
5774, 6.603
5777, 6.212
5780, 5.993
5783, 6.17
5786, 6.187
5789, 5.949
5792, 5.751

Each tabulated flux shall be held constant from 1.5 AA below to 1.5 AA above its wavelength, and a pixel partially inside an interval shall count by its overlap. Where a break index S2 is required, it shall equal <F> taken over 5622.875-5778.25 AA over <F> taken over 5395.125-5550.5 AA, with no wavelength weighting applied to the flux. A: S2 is 1.4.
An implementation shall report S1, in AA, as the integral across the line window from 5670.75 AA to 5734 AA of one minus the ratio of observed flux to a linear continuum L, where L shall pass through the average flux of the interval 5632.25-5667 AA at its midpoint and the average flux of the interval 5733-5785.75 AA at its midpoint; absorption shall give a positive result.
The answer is 8.27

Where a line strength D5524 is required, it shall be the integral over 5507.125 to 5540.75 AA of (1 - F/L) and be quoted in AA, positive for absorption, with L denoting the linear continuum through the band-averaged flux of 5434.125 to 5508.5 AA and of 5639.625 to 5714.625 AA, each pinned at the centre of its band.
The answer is 3.0 AA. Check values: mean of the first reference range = 6.1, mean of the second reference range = 10.3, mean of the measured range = 6.52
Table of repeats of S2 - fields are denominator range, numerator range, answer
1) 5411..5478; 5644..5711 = 1.69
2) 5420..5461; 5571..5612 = 1.31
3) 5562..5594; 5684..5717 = 1.10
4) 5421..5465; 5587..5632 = 1.50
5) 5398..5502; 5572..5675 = 1.67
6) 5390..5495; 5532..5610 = 1.23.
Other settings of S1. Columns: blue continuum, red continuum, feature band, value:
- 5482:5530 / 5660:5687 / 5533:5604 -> 3.58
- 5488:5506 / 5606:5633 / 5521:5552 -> 2.60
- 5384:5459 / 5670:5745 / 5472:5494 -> 1.48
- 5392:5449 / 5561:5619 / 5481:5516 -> 4.38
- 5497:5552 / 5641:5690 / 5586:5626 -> 1.27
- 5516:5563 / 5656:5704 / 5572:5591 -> 0.49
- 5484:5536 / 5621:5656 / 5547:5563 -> 2.42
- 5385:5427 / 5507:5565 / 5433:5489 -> 0.66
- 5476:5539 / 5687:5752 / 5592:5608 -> -4.16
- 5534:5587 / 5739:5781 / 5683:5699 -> -4.85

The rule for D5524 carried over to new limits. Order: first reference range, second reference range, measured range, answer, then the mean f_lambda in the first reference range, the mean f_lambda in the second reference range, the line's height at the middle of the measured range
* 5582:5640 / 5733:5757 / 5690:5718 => -1.9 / 9.43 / 6.76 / 7.58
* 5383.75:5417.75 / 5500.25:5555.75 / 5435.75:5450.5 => -0.1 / 5.97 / 6.51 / 6.15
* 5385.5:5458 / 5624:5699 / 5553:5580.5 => 5.6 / 6.04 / 10.9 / 9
